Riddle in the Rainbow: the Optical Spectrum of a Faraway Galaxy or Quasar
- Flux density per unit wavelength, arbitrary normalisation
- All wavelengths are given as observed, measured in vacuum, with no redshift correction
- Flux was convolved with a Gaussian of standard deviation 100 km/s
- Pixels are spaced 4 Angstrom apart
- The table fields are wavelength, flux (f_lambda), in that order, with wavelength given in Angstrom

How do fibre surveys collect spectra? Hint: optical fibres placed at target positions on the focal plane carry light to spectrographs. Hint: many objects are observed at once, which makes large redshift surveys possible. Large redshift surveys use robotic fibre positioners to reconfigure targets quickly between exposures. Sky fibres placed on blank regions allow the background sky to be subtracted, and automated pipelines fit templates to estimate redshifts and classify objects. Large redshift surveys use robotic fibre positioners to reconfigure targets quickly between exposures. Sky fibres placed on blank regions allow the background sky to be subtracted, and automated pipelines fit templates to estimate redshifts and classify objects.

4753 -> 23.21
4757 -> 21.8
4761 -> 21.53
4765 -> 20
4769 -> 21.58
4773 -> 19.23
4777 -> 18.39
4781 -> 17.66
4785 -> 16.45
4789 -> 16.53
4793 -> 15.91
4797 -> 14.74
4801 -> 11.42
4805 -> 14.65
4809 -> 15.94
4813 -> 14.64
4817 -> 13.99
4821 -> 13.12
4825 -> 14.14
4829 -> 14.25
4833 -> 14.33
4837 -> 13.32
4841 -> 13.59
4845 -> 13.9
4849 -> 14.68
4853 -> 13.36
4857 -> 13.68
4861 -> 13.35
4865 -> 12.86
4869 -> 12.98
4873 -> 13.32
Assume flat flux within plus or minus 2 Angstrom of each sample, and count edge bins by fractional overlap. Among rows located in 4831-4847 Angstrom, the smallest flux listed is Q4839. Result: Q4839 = 13.32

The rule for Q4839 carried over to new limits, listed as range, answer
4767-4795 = 15.91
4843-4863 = 13.35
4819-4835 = 13.12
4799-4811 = 11.42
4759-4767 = 20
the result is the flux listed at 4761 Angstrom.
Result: 21.53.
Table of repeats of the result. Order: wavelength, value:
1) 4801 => 11.42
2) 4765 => 20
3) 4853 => 13.36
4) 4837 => 13.32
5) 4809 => 15.94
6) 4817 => 13.99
